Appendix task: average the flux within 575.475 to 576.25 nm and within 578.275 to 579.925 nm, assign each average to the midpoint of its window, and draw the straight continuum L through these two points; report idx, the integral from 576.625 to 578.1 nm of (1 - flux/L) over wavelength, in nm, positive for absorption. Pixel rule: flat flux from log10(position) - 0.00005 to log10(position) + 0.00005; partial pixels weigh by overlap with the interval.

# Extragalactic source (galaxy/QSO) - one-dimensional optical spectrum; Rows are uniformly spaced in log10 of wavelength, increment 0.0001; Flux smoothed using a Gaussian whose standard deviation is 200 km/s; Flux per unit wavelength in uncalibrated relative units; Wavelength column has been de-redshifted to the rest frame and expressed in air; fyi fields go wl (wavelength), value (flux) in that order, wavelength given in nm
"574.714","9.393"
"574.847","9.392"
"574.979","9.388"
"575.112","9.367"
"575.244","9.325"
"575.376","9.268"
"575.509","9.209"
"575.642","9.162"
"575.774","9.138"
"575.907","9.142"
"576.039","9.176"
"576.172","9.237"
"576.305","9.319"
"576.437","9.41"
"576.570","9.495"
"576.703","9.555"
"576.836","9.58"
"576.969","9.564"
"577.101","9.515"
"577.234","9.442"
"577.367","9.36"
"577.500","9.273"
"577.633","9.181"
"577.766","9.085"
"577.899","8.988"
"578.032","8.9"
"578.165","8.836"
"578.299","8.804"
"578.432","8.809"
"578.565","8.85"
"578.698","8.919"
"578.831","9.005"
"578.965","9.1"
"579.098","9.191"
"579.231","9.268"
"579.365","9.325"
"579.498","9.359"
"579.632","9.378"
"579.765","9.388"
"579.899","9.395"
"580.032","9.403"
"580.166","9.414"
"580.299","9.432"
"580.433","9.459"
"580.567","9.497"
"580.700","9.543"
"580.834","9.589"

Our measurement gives -0.02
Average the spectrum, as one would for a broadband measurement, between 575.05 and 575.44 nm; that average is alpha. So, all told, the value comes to 9.34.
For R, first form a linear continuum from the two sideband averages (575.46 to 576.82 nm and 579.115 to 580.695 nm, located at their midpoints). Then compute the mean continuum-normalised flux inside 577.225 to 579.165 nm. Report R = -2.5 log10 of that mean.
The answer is 0.037 mag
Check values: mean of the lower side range 9.29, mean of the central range 9.04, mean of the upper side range 9.39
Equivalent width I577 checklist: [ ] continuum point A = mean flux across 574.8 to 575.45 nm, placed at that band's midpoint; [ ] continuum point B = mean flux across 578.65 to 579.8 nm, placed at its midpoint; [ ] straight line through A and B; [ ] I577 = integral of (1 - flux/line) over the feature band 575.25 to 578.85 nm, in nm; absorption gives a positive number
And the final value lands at 0.03 nm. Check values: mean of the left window 9.35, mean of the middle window 9.2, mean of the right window 9.21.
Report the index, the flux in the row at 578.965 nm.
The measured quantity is 9.1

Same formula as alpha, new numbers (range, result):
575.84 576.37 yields 9.21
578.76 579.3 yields 9.13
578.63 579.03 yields 9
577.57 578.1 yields 9.04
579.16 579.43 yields 9.29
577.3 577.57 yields 9.31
